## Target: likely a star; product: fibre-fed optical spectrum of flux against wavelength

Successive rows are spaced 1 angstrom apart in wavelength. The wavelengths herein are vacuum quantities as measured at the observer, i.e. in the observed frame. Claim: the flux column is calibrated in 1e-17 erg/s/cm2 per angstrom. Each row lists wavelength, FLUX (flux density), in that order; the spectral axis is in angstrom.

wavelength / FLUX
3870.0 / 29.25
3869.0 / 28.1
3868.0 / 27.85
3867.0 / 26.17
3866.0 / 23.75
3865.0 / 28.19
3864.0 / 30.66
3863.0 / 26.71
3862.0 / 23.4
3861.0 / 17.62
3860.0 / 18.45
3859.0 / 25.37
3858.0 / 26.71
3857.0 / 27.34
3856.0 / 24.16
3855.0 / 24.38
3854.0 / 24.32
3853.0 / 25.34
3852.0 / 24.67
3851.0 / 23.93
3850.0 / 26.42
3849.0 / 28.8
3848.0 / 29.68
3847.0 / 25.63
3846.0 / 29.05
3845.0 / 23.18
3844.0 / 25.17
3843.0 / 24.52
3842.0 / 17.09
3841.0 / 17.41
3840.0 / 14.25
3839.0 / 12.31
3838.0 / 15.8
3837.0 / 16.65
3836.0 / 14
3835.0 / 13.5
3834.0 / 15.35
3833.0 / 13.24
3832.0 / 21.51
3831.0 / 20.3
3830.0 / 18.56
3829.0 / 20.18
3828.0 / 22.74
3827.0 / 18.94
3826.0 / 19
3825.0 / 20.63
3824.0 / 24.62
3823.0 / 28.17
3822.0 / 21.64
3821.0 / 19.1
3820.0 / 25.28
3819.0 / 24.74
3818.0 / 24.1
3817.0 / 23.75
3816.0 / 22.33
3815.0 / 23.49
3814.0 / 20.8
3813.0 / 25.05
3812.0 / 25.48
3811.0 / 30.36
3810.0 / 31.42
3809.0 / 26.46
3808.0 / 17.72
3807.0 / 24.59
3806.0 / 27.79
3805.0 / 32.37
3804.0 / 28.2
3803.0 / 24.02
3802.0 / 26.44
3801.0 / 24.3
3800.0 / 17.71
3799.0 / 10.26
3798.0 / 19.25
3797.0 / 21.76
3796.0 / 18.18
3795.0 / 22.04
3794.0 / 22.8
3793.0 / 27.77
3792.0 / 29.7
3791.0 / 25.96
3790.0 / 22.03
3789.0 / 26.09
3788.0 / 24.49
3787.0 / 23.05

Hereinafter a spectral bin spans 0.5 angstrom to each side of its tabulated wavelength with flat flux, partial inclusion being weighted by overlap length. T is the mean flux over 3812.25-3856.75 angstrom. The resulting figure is 21.7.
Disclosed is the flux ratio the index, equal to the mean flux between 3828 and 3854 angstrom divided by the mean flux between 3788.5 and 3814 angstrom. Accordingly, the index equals 0.9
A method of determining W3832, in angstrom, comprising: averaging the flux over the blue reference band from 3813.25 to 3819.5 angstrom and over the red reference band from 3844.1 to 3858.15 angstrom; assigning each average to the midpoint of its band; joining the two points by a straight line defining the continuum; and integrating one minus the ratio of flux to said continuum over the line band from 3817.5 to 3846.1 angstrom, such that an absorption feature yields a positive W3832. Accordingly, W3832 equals 5.3 angstrom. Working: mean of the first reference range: 23.3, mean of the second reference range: 25.9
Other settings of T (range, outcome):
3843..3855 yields 25.9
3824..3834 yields 19.5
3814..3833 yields 21.9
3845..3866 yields 25.4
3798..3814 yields 24.5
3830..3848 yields 19.1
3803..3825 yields 25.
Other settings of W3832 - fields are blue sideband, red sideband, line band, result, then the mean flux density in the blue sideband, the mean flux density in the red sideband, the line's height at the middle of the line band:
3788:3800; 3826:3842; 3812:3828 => -3.4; 22.2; 17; 18.9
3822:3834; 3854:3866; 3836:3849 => 0.9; 20.5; 24.8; 22.4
